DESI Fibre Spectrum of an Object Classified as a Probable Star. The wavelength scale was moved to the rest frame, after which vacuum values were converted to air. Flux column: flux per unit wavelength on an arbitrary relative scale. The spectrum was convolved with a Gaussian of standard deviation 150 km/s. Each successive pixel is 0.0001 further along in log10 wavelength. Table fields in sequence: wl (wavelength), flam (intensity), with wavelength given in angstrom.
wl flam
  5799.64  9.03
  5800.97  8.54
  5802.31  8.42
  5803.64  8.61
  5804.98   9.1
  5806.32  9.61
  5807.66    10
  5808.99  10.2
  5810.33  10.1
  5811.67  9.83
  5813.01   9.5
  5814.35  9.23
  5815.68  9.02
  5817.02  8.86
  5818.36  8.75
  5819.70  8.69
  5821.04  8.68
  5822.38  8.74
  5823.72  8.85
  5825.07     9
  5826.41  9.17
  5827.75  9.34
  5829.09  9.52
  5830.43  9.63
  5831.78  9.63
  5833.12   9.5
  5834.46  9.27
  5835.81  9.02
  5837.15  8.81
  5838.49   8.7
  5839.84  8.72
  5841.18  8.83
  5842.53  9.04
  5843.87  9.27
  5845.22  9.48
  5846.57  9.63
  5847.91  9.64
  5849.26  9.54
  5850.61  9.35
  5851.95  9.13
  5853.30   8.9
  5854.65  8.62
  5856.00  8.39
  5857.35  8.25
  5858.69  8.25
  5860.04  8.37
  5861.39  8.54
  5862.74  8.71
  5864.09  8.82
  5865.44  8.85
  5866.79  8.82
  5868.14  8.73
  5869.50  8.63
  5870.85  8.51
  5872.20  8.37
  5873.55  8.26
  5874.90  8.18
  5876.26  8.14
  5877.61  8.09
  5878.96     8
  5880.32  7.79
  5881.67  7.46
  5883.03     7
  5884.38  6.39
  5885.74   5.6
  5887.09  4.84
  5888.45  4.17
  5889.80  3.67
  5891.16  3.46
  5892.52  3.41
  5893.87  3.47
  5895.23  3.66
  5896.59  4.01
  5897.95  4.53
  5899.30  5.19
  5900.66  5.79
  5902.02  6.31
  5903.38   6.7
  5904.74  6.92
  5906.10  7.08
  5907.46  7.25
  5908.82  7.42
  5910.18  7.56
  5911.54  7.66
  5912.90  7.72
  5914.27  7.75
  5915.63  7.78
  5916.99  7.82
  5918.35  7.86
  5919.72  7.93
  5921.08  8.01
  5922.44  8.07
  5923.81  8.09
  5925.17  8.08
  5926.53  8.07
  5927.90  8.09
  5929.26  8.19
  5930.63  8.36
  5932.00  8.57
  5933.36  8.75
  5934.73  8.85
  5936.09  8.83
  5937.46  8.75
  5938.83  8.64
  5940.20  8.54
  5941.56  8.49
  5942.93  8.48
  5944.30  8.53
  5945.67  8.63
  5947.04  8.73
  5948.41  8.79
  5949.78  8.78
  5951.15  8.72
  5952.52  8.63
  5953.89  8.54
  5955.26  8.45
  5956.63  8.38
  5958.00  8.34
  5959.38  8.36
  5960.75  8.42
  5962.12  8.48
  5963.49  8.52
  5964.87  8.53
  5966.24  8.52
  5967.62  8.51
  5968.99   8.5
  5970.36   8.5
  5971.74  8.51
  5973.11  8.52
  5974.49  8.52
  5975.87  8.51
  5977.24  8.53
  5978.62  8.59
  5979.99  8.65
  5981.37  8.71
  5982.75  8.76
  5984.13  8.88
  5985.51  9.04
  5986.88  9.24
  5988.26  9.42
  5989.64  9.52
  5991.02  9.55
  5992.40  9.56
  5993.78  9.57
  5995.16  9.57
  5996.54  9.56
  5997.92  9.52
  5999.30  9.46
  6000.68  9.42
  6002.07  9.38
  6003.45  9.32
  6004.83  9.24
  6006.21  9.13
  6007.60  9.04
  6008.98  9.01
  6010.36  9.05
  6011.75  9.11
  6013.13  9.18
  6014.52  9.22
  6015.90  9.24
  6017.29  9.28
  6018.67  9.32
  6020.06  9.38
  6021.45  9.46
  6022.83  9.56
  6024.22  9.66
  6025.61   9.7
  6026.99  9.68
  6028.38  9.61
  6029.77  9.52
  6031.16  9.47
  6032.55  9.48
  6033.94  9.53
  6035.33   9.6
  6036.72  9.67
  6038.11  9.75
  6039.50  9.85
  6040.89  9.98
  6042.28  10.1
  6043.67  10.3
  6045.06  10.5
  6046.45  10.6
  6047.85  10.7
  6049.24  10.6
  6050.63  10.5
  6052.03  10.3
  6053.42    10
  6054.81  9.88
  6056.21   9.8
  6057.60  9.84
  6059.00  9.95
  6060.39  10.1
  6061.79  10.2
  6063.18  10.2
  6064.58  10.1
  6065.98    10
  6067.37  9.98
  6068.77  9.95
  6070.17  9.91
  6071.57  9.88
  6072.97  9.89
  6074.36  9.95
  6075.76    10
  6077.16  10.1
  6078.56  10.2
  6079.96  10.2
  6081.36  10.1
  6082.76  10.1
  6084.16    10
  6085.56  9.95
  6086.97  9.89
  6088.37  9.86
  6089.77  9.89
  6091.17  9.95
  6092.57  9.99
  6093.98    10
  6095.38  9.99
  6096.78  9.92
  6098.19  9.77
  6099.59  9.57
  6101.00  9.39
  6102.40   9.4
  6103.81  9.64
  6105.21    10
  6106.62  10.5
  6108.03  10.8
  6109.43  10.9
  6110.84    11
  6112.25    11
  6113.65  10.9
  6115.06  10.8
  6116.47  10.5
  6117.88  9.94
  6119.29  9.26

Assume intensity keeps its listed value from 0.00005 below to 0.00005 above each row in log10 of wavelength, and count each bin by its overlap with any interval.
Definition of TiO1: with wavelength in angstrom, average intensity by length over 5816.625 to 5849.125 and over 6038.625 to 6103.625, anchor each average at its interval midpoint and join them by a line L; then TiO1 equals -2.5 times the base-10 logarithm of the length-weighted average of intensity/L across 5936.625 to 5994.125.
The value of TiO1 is 0.109 mag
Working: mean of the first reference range 9.12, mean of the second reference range 10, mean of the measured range 8.71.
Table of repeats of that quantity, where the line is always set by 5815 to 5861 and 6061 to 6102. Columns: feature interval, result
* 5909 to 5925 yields 0.189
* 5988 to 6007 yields 0.022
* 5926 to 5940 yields 0.106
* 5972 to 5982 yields 0.117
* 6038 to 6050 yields -0.052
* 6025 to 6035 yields 0.021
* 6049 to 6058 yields -0.029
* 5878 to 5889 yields 0.380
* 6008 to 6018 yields 0.062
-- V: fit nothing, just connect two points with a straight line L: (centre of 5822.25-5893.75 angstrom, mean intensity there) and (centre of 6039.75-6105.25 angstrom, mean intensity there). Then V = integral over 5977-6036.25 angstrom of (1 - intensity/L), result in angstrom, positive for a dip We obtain 0.9 angstrom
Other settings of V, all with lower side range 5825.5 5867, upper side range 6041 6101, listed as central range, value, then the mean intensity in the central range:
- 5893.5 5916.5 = 7.3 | 6.33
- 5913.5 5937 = 3.0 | 8.19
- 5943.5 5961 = 1.7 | 8.56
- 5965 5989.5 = 2.3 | 8.72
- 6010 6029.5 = 0.8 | 9.4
